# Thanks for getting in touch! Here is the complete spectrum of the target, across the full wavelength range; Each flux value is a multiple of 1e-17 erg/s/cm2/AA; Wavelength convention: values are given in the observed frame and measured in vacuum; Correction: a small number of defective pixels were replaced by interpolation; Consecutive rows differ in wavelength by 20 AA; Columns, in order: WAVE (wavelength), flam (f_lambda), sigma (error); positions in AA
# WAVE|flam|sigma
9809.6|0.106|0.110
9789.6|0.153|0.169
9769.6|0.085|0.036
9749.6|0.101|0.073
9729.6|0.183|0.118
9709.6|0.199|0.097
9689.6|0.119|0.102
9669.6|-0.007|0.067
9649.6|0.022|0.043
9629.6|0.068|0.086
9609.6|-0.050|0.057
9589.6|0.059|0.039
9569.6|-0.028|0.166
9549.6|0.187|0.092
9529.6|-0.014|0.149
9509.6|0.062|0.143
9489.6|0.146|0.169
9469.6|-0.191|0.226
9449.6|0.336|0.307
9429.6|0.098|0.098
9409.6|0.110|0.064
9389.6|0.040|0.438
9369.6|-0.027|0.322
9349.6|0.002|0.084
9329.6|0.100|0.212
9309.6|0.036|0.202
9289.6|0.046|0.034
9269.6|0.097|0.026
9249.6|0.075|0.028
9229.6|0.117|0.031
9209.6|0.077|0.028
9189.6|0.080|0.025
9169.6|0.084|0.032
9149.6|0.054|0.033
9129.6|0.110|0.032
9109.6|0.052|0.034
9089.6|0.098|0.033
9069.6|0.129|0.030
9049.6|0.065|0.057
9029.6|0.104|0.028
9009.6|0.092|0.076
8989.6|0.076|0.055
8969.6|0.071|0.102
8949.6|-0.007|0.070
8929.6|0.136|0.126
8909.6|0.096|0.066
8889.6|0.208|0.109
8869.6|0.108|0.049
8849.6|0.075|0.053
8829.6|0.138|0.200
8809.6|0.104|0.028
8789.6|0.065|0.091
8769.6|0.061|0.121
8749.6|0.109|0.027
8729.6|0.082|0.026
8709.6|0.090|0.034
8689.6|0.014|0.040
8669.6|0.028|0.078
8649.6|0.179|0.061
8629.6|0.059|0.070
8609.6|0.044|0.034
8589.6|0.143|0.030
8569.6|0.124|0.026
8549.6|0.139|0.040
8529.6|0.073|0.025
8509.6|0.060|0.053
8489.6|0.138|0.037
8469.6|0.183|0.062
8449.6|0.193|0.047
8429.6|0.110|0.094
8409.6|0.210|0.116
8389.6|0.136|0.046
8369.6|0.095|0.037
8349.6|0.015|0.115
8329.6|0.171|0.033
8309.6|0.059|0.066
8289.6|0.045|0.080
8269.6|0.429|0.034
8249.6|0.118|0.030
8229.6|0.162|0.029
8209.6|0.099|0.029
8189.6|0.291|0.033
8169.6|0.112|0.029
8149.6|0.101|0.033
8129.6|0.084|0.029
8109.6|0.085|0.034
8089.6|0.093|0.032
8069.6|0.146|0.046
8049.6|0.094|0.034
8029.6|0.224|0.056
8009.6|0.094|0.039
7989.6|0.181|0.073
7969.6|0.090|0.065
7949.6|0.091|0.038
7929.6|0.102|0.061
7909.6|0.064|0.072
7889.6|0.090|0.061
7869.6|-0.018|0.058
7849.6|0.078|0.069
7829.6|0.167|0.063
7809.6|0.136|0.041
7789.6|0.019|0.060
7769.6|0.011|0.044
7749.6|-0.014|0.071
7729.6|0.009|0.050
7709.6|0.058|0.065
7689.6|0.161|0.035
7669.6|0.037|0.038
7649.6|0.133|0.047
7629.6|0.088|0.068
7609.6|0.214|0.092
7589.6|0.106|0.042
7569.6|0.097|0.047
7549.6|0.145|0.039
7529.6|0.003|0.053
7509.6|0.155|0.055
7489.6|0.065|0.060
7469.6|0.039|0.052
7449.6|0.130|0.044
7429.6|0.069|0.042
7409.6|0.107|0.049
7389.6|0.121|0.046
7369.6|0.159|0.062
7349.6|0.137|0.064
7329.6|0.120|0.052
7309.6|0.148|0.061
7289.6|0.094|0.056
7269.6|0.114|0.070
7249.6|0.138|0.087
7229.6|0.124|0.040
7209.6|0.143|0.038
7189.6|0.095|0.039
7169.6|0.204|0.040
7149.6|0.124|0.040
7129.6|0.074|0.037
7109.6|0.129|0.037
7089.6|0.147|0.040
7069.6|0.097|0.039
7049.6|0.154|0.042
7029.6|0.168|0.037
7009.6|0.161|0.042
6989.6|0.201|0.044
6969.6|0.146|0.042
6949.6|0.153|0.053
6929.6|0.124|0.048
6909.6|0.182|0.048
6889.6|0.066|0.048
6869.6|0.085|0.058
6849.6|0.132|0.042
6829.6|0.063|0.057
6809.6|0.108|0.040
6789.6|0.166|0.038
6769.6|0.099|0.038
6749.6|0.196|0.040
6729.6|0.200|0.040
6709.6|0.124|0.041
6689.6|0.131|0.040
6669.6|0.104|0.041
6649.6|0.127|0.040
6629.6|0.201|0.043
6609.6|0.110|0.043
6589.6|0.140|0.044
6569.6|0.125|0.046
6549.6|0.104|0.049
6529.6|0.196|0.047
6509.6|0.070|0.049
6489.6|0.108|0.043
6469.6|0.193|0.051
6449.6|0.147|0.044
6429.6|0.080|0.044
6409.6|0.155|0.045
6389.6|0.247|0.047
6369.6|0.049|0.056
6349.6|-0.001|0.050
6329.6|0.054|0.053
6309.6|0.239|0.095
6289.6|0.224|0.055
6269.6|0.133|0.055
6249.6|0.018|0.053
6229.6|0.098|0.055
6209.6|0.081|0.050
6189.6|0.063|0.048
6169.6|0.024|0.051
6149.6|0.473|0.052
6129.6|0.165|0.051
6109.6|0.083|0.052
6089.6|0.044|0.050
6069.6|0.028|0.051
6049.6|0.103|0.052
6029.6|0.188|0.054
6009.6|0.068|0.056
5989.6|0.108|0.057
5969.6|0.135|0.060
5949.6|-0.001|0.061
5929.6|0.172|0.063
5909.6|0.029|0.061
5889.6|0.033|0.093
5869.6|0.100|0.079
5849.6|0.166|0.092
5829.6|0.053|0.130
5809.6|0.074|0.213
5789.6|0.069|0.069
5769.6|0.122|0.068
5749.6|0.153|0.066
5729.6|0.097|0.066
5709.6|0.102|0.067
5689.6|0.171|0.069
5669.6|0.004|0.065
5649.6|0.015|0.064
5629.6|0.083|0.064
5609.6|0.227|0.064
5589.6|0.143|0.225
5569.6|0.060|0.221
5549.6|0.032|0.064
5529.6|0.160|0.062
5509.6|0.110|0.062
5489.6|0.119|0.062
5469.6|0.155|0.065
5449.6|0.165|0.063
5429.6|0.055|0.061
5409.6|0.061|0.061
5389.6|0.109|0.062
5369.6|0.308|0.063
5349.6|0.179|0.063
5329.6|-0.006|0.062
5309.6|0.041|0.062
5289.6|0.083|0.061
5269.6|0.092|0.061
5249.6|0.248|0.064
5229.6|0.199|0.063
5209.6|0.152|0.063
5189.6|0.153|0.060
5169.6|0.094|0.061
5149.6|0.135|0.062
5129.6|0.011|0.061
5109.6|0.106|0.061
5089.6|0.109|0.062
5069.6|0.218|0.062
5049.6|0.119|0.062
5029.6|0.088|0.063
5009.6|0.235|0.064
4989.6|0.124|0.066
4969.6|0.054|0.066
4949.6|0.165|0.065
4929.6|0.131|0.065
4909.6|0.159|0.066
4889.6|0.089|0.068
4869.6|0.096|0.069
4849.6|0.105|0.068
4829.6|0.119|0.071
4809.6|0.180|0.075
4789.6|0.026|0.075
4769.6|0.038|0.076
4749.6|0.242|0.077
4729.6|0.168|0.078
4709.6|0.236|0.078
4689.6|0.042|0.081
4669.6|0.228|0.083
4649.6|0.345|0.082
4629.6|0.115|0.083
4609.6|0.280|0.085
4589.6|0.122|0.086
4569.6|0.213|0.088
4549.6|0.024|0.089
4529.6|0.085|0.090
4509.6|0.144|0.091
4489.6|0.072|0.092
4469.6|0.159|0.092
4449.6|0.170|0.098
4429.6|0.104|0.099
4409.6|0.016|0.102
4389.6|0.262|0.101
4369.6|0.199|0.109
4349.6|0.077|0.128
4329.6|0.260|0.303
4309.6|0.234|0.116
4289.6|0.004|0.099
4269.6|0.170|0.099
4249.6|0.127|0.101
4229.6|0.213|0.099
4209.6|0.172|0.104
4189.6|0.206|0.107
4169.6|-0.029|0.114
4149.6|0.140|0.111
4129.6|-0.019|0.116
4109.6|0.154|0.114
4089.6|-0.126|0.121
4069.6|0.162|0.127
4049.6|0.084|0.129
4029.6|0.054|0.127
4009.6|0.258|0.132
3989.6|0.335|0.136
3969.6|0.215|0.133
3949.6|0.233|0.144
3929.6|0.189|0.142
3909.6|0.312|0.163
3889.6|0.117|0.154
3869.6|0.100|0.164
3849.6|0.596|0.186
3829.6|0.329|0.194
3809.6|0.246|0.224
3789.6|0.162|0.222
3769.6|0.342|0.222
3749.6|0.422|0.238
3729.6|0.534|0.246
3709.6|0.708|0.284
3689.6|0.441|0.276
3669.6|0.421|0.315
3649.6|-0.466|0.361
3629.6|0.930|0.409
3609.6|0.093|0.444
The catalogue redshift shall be 0.650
